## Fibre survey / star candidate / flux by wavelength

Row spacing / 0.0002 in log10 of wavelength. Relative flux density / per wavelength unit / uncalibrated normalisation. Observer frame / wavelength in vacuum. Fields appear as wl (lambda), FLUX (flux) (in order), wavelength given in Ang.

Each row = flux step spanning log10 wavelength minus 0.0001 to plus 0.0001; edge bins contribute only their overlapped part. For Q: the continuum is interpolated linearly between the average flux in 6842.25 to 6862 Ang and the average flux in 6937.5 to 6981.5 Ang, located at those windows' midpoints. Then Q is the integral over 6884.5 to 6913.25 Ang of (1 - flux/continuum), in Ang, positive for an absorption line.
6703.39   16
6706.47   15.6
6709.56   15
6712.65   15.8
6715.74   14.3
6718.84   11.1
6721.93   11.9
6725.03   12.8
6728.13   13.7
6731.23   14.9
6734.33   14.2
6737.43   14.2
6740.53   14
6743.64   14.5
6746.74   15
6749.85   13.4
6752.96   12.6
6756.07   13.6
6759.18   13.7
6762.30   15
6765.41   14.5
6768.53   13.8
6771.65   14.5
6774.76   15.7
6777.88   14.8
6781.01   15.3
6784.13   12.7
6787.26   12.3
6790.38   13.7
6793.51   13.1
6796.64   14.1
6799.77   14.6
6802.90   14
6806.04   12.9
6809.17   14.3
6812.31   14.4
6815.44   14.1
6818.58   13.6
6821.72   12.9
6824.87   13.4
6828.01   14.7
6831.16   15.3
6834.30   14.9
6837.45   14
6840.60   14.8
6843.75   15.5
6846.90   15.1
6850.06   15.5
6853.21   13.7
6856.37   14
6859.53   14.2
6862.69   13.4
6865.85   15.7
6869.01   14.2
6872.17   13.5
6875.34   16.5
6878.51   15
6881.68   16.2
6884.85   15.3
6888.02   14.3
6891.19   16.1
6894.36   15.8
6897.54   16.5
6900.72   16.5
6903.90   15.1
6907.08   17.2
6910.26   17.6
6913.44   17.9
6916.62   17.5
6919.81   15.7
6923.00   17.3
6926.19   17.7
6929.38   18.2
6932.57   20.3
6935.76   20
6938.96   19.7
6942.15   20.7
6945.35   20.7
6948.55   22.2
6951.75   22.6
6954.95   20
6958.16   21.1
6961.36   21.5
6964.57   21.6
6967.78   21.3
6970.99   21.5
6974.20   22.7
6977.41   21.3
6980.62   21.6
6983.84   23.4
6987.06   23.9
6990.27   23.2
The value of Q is 2.2 Ang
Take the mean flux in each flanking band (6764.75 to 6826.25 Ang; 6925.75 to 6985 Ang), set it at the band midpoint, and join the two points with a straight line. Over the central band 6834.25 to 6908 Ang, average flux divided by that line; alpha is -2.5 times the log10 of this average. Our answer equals 0.14 mag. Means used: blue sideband 13.9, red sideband 21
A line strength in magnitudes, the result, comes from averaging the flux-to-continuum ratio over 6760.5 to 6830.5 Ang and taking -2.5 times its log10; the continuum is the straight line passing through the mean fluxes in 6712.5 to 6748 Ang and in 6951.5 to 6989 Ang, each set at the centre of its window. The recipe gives 0.14 mag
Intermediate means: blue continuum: 13.8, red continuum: 21.9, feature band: 14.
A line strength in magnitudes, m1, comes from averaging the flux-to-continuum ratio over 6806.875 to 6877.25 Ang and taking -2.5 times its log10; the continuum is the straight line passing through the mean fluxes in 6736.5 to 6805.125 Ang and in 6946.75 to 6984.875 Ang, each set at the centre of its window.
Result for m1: 0.17 mag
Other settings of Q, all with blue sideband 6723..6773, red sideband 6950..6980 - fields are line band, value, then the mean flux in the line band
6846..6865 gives 3.6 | 14.3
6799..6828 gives 4.3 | 13.8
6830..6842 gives 1.6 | 14.7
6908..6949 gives 3.1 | 18.8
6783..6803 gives 2.7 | 13.5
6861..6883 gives 4.1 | 14.9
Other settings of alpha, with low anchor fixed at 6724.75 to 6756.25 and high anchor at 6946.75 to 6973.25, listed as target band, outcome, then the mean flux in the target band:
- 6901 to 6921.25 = 0.18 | 16.8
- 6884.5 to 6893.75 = 0.24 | 15.3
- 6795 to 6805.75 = 0.14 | 14.1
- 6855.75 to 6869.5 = 0.26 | 14.3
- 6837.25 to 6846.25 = 0.17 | 14.9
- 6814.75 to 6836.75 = 0.19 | 14.1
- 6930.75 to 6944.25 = 0.03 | 20.2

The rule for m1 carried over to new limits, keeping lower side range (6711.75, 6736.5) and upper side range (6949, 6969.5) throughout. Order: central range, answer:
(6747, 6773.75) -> 0.06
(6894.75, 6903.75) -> 0.20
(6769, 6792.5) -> 0.10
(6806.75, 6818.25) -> 0.17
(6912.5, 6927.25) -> 0.17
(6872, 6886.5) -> 0.21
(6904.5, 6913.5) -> 0.15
